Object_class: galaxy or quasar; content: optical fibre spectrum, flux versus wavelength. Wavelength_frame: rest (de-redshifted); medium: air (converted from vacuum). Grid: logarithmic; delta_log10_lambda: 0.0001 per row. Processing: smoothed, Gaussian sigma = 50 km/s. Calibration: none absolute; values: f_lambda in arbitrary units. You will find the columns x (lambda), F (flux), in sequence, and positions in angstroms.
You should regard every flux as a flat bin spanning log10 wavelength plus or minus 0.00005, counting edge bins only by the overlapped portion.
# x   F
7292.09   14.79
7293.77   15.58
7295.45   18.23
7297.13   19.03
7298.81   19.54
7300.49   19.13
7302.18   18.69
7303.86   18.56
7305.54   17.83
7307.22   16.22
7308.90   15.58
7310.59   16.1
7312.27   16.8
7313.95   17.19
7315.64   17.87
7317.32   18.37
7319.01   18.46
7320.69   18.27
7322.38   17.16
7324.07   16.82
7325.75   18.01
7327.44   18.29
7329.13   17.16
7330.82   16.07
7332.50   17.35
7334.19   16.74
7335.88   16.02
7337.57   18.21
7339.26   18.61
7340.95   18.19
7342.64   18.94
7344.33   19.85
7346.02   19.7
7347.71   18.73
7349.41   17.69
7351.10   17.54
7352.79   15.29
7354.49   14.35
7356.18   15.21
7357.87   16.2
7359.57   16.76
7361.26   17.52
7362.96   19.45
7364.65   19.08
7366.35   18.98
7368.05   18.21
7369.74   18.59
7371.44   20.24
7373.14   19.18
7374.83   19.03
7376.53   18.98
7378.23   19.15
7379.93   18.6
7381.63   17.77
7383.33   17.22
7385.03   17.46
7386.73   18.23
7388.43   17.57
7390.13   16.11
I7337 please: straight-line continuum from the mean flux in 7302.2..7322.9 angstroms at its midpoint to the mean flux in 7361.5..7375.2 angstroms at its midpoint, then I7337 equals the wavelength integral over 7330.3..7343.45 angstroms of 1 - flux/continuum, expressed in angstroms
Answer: 0.42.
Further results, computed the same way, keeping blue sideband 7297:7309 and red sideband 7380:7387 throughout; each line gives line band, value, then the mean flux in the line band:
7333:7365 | 0.64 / 17.6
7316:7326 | 0.13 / 17.8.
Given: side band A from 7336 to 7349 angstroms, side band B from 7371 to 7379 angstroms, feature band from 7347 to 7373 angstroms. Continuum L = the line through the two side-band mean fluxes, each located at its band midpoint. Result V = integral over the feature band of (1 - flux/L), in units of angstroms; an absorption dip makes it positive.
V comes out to 1.9 angstroms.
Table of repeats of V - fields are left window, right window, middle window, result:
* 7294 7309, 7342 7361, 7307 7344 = 0.6 angstroms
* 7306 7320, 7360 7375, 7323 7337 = 0.5 angstroms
